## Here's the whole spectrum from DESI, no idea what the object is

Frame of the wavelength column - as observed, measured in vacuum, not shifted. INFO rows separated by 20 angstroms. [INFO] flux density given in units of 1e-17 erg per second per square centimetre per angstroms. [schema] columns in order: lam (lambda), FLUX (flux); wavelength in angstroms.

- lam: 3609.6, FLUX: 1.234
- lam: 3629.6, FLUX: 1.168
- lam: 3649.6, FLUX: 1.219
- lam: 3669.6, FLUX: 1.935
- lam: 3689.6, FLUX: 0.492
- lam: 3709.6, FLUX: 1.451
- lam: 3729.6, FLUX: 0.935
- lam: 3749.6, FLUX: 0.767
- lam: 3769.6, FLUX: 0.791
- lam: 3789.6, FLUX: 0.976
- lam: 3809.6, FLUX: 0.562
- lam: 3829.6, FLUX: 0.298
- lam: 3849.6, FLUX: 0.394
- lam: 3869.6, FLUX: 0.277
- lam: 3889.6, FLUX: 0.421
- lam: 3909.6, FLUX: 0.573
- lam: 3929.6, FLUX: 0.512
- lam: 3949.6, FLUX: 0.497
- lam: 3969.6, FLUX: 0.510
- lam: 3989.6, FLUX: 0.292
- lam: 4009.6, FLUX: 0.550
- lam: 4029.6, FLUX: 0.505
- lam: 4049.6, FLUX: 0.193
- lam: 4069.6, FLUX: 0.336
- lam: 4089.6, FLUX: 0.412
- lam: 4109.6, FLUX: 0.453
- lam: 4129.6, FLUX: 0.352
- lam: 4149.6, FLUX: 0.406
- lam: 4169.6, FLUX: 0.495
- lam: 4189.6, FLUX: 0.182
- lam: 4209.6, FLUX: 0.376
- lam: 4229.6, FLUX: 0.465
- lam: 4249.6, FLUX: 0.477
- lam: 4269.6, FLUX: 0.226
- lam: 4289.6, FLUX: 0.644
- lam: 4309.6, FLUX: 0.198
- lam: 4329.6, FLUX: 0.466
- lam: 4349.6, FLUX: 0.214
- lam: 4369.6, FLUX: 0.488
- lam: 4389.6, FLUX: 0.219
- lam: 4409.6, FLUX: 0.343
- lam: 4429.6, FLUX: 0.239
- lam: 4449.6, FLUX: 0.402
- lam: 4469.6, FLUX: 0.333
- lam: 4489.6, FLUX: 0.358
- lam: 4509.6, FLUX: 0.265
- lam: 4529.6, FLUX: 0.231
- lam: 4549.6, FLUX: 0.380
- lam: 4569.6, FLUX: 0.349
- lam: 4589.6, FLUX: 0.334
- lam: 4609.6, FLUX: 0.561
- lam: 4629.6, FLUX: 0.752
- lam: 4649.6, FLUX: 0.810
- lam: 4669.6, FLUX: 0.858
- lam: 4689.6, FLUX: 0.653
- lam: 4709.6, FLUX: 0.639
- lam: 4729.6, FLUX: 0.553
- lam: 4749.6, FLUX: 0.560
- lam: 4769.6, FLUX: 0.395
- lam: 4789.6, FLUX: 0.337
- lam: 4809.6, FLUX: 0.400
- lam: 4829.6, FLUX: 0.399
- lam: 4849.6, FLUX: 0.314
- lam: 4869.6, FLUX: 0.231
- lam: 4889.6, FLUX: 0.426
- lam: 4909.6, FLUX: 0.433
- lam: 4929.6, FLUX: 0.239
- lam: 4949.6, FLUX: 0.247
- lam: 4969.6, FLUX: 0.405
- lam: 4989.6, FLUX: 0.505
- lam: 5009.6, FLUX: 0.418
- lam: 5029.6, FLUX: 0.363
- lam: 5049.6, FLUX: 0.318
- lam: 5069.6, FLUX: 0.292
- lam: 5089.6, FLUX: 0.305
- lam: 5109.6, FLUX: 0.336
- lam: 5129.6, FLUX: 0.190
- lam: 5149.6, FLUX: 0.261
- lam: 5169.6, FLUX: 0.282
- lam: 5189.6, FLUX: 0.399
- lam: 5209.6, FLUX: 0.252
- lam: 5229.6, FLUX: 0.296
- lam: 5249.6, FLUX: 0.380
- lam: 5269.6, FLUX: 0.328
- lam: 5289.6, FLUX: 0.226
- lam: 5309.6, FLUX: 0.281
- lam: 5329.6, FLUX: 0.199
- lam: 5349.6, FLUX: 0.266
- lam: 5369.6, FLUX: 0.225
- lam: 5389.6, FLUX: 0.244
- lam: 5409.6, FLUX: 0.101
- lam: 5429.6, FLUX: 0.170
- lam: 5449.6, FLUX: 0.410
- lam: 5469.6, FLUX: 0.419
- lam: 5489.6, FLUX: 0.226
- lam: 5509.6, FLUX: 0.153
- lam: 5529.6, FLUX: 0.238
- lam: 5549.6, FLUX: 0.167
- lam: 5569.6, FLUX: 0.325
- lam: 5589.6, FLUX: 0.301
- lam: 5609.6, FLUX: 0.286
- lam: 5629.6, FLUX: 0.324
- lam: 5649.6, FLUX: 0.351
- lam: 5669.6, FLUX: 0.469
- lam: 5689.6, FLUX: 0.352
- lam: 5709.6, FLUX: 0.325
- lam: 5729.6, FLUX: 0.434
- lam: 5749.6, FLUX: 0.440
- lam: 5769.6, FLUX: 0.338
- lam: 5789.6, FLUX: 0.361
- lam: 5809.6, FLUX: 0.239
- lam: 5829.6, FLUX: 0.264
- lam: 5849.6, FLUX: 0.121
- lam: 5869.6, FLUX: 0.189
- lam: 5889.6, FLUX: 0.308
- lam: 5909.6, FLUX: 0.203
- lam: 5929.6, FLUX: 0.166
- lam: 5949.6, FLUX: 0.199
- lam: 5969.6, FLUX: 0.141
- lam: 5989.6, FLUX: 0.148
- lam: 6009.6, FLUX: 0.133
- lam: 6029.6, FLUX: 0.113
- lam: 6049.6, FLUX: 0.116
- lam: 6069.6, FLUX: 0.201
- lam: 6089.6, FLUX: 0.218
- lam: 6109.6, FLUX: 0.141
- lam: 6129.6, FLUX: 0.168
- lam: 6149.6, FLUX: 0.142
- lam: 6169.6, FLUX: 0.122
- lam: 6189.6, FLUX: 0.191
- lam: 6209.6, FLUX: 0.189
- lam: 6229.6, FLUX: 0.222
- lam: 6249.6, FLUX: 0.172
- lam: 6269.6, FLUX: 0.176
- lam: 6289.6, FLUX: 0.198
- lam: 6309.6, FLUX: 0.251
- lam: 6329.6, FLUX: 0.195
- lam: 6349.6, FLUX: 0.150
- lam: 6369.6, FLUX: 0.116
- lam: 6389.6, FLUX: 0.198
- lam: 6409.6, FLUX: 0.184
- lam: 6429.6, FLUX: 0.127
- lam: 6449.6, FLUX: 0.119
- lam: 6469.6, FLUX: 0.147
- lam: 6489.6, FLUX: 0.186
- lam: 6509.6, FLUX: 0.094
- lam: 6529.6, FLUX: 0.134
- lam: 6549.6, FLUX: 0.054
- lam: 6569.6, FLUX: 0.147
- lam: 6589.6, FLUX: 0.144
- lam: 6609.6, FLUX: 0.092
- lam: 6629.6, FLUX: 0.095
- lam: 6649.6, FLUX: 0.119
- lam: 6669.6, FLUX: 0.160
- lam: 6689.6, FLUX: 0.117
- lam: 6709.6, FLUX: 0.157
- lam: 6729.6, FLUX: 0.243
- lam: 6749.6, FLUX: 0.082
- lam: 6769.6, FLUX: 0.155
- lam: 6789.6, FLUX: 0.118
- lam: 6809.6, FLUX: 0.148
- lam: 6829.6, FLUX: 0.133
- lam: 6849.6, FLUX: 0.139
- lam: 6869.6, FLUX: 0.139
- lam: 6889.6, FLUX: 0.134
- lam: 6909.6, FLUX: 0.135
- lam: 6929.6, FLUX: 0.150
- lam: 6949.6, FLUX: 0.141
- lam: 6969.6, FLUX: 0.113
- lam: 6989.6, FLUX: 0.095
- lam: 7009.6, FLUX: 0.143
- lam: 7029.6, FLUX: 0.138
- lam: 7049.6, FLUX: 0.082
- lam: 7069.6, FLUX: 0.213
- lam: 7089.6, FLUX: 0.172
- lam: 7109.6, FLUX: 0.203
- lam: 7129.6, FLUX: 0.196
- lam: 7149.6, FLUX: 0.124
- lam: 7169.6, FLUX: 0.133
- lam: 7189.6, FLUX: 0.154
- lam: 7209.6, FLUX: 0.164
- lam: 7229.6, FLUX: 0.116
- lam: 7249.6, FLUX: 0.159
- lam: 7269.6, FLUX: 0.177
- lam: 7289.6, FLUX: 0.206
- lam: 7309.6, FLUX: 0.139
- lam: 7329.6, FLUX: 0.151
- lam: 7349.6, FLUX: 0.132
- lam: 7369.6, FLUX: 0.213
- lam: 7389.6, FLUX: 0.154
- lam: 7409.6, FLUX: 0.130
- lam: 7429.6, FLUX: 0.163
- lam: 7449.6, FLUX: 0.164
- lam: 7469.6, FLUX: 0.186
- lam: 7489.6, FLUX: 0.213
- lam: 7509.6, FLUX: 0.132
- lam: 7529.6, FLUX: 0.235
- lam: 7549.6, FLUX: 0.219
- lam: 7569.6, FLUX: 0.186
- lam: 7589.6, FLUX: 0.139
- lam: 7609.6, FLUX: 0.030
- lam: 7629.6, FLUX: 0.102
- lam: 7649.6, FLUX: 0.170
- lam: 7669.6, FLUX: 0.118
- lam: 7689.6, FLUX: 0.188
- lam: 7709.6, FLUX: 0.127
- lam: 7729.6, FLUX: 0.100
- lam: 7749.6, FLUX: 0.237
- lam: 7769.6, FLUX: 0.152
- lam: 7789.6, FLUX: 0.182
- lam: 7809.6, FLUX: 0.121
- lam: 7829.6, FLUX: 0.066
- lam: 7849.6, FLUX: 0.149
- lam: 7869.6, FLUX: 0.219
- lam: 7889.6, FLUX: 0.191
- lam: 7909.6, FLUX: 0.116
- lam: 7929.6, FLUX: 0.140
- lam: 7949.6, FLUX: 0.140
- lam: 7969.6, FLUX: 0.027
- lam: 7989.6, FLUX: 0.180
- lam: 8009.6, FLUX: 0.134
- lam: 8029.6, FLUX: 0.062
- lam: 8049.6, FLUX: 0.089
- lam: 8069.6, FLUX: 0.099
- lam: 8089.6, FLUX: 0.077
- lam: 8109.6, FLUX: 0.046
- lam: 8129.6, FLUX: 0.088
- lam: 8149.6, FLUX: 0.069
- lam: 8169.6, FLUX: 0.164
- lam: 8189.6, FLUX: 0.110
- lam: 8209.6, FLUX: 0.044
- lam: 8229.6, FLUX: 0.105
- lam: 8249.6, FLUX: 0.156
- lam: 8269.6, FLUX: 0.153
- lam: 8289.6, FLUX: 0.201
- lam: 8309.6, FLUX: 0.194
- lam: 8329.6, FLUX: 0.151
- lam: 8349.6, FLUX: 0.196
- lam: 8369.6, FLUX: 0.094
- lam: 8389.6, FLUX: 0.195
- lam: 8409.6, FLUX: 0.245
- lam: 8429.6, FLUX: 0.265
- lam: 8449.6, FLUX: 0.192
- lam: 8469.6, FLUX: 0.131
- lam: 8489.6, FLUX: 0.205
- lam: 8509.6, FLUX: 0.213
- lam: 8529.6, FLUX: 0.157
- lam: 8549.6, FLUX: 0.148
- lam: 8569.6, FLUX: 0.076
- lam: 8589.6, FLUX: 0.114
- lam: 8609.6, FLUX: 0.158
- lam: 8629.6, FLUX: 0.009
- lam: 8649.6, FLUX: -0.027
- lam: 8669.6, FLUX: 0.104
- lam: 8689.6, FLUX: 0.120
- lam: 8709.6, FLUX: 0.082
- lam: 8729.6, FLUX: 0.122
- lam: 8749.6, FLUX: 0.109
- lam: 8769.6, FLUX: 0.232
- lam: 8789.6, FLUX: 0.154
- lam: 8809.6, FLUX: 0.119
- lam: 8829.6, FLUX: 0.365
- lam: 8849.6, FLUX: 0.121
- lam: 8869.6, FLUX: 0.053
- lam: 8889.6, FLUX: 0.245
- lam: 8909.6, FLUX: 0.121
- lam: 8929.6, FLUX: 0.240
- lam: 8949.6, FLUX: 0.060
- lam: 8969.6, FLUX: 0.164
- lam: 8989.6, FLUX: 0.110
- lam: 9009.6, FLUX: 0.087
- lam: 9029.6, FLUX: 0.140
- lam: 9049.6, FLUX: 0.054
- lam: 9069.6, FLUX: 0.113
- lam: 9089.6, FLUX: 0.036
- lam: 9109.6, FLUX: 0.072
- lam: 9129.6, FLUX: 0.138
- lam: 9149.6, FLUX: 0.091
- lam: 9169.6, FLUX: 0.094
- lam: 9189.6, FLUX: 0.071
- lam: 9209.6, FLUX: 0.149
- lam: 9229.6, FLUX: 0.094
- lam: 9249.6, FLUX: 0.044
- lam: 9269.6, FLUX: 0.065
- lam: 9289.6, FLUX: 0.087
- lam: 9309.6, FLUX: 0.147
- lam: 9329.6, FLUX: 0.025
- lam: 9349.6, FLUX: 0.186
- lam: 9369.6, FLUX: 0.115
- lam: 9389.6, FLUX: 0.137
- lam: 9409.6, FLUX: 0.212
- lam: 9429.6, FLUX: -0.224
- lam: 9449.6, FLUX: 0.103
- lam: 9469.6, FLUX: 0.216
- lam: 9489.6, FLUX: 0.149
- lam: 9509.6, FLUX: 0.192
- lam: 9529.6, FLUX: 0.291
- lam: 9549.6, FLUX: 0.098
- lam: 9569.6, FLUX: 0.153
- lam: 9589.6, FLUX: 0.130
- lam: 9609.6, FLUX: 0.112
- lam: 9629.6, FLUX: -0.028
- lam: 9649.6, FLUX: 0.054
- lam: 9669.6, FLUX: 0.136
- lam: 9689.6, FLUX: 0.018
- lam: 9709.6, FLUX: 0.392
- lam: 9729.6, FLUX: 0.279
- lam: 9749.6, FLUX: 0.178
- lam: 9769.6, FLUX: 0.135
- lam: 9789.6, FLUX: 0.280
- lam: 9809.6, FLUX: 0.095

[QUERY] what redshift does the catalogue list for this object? 2.01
